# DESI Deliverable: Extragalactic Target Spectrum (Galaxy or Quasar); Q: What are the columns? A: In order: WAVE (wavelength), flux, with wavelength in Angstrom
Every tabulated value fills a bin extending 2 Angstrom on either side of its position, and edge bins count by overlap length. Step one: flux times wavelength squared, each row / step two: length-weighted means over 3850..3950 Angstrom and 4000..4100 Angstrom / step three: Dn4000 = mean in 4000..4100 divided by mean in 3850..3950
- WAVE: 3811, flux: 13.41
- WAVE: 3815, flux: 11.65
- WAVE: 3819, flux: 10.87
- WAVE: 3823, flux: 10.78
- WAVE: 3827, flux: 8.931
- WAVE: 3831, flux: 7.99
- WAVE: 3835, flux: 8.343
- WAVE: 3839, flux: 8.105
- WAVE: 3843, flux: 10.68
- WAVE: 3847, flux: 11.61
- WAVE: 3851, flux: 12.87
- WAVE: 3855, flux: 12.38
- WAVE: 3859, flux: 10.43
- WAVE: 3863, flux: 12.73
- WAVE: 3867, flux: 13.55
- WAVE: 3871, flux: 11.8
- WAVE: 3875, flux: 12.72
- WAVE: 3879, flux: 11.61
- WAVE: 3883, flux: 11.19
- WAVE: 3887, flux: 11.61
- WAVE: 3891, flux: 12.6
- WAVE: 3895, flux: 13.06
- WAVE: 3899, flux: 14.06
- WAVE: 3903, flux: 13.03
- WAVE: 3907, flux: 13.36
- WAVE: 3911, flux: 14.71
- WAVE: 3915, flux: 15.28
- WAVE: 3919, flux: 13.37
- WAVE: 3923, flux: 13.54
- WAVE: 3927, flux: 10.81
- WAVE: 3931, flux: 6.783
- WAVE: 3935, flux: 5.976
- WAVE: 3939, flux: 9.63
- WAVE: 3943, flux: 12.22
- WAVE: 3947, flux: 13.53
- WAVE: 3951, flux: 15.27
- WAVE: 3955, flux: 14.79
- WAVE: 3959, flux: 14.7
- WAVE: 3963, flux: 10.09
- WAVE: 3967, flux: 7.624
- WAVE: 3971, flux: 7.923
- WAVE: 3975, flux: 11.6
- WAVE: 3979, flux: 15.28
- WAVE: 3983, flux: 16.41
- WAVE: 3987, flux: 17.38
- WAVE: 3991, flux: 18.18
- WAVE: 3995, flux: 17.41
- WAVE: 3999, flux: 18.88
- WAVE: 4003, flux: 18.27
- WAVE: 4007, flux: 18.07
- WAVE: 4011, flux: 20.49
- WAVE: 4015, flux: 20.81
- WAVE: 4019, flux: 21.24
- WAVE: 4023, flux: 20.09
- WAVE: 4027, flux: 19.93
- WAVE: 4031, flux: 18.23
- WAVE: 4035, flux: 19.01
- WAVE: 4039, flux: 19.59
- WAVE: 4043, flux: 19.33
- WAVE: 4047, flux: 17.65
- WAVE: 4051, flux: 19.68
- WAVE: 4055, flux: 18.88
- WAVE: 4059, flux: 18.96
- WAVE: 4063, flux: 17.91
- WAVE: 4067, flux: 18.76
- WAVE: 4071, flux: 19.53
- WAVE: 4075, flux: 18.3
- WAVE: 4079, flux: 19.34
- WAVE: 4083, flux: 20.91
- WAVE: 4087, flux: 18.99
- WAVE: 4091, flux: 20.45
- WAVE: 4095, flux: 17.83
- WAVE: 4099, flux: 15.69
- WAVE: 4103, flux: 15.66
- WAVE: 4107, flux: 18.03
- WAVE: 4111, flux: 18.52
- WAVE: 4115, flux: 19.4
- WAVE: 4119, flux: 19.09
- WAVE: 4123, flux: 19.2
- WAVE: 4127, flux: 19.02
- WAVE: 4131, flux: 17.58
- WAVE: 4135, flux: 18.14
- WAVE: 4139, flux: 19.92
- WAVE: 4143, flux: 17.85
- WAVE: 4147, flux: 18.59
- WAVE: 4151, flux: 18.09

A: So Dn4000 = 1.70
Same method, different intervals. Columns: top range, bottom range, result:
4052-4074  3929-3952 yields 1.93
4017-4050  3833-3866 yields 1.94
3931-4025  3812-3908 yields 1.38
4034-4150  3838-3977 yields 1.72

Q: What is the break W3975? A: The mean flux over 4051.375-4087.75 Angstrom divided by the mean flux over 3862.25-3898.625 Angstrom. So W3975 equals 1.54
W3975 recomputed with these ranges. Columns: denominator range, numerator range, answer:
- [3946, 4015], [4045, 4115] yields 1.22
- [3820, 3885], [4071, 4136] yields 1.69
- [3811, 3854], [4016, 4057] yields 1.87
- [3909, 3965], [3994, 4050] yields 1.58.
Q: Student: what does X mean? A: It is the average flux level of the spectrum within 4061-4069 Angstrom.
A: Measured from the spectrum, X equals 18.3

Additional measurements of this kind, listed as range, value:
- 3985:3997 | 17.7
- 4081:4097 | 19.5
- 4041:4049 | 18.5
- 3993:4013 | 18.6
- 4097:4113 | 17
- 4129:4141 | 18.5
